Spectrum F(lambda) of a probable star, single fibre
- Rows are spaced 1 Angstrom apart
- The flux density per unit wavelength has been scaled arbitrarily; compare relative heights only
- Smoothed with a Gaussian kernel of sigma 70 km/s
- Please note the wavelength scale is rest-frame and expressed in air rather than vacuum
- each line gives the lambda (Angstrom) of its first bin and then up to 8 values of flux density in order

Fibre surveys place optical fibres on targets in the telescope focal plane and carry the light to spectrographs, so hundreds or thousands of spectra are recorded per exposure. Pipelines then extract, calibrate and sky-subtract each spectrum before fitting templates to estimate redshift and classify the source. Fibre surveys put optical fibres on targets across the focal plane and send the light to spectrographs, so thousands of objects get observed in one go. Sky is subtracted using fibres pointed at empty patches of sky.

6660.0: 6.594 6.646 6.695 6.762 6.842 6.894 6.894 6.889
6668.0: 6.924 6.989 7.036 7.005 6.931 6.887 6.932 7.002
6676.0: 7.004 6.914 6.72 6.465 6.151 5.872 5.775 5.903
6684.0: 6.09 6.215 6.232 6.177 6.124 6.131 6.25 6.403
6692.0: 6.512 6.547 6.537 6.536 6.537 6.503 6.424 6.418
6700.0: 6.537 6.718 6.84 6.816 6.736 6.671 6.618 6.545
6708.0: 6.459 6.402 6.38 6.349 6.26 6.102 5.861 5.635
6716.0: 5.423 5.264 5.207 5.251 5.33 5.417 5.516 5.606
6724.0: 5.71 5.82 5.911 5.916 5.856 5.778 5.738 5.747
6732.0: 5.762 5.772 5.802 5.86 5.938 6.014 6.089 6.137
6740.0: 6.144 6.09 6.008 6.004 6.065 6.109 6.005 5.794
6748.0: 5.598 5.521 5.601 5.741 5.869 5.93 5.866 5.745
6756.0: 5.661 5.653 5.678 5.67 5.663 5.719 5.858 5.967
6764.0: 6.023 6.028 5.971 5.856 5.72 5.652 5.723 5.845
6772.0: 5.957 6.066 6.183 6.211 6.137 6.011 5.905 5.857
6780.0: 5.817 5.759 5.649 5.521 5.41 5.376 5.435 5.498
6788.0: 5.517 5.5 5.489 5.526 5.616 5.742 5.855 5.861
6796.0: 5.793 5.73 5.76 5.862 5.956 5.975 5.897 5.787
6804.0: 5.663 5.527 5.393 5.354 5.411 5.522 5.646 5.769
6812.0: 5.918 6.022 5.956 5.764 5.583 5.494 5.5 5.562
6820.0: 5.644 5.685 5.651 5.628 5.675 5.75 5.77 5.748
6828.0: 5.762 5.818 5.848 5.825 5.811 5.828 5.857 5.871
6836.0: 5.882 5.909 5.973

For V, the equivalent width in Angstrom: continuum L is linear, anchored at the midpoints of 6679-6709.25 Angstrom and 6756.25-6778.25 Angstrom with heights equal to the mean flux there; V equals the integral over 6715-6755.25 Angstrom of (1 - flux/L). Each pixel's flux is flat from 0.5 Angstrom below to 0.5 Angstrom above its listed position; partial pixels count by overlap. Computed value 2.2 Angstrom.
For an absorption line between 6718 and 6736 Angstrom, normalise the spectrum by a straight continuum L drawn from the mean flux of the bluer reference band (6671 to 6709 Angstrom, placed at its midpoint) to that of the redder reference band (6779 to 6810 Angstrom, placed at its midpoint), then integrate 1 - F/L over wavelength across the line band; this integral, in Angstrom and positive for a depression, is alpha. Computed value 1.47 Angstrom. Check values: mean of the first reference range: 6.5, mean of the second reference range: 5.64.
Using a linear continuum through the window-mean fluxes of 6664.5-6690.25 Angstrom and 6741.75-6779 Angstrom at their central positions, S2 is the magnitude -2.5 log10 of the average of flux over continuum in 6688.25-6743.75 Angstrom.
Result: 0.03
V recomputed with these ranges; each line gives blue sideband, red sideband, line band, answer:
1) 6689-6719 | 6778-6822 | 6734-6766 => 0.7 Angstrom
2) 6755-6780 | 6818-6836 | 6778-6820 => 1.0 Angstrom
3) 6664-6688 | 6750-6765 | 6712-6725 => 1.3 Angstrom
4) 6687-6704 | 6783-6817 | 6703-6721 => 0.9 Angstrom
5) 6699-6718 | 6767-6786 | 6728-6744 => 0.4 Angstrom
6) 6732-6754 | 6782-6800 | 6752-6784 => -0.5 Angstrom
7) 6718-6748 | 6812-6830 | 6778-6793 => 0.4 Angstrom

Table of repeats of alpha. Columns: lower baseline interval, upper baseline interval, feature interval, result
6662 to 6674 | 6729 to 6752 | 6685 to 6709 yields 0.0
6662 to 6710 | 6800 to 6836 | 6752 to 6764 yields 0.6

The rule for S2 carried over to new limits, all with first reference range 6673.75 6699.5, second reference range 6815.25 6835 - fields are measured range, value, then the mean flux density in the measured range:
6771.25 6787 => 0.02 mag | 5.81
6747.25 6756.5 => 0.06 mag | 5.73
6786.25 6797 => 0.04 mag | 5.64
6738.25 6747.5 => 0.01 mag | 6.04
